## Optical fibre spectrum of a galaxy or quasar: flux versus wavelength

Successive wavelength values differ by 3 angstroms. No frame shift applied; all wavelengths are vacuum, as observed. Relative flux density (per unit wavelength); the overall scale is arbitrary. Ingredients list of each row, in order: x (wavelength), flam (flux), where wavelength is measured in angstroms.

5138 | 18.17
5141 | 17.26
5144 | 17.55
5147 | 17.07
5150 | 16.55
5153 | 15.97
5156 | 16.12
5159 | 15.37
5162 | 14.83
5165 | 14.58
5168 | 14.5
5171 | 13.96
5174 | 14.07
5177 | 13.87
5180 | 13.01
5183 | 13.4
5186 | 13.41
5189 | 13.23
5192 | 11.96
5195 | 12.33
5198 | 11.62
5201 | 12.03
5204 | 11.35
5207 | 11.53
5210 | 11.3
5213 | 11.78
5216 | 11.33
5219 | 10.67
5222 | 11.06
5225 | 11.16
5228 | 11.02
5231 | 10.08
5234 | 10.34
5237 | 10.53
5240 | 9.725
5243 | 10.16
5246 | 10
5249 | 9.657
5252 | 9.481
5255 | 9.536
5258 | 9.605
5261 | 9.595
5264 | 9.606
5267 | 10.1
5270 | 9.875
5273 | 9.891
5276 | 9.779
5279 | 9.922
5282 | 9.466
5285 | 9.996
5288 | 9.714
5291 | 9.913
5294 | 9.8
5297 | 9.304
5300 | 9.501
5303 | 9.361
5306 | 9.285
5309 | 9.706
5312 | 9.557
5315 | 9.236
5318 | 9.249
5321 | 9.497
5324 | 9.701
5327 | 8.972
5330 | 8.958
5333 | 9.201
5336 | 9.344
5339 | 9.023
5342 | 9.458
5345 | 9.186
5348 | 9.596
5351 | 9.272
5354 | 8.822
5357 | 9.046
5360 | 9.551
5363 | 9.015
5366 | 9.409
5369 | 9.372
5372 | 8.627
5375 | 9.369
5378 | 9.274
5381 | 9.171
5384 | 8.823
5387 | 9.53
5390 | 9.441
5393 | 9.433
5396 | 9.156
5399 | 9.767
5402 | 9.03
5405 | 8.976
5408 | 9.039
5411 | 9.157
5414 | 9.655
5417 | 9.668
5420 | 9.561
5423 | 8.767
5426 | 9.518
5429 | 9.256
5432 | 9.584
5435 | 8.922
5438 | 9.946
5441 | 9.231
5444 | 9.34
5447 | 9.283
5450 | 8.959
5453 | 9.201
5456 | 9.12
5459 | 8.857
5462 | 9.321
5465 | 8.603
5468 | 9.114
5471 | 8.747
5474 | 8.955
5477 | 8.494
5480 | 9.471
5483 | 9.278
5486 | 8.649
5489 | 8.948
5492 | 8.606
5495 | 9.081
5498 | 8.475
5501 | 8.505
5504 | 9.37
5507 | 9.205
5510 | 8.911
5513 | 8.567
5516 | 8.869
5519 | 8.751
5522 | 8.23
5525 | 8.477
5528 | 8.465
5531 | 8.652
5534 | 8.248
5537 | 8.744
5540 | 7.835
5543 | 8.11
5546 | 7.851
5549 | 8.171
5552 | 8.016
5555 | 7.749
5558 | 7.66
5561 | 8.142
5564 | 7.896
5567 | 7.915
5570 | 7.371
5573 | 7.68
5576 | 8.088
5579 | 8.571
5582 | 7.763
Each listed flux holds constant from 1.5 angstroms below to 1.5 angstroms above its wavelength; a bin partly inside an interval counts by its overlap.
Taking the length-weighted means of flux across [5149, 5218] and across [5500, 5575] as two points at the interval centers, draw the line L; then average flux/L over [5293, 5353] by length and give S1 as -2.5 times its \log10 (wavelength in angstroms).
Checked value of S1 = 0.21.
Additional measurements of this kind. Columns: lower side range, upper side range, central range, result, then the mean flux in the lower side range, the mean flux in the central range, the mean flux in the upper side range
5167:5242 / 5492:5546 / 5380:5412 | 0.08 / 11.9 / 9.23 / 8.6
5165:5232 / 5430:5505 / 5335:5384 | 0.13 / 12.3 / 9.21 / 9.04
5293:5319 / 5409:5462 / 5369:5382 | 0.03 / 9.44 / 9.14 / 9.29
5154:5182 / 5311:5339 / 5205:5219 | 0.15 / 14.5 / 11.4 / 9.28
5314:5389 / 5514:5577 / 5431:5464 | -0.07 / 9.23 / 9.24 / 8.14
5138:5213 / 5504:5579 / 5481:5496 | 0.02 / 14.1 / 8.93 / 8.26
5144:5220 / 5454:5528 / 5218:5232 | 0.19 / 13.5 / 10.8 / 8.85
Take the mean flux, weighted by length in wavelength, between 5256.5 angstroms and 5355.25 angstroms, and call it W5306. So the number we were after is 9.5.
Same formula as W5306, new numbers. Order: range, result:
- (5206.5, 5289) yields 10.2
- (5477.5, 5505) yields 8.91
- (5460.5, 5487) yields 8.96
